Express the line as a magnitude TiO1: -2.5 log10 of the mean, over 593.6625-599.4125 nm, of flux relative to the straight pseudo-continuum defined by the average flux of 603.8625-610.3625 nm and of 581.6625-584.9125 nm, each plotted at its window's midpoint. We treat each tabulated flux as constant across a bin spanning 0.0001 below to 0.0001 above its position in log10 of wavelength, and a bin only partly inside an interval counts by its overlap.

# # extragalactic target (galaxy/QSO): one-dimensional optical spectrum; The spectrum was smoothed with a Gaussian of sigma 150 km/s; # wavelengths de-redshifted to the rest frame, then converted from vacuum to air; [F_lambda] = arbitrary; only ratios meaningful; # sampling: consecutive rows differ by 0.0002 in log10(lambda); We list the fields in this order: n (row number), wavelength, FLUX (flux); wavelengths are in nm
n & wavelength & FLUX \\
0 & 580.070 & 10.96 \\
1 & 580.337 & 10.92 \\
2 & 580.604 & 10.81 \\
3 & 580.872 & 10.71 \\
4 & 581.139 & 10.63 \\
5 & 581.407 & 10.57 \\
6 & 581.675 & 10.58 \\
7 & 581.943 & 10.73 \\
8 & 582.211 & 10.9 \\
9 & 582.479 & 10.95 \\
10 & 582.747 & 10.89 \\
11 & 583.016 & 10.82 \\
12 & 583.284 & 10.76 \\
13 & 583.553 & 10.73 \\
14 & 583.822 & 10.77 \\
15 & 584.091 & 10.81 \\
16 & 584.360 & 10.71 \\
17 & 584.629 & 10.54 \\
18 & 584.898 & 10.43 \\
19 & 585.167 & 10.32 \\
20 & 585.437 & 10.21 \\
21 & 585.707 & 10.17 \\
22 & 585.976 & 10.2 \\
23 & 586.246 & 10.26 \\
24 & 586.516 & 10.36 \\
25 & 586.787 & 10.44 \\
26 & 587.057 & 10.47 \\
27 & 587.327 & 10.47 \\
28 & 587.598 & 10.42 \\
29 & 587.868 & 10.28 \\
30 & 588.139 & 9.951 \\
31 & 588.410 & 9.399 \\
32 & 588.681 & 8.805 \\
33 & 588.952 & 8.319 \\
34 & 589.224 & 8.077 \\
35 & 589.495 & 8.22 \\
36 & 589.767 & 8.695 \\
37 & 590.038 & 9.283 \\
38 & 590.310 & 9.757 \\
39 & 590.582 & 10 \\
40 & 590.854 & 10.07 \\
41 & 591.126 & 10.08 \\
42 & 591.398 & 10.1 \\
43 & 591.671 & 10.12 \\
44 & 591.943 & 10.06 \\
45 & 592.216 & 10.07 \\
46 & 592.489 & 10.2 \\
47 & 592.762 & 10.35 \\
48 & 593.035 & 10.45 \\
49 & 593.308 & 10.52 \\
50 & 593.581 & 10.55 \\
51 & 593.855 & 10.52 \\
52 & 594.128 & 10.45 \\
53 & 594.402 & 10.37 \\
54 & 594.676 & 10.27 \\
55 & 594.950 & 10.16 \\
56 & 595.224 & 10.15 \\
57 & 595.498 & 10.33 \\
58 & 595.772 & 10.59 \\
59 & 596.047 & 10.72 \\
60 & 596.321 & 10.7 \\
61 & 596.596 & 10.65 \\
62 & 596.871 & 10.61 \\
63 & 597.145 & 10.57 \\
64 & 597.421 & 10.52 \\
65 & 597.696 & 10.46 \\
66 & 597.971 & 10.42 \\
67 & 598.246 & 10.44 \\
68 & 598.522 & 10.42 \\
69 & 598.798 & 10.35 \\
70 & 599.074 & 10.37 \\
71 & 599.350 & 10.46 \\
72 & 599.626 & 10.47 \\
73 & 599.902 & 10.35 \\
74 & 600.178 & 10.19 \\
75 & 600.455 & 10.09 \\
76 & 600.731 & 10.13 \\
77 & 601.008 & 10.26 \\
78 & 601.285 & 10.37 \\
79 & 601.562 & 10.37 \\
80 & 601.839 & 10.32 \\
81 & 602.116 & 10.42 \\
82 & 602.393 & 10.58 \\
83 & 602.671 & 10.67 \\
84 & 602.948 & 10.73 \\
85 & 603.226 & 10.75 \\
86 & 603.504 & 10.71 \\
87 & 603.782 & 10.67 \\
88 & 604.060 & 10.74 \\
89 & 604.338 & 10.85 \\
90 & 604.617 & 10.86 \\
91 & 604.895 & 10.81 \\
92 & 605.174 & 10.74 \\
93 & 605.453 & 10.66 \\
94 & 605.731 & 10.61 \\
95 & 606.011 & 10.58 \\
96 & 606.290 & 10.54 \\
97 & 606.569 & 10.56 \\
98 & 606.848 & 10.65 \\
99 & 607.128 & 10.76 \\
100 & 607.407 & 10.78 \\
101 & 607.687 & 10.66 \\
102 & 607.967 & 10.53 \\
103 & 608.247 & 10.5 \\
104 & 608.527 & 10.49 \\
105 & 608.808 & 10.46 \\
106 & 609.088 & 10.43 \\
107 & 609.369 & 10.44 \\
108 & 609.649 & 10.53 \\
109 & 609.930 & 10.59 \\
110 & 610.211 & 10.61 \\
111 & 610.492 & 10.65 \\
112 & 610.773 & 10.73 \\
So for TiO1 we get 0.02 mag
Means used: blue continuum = 10.8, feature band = 10.5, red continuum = 10.6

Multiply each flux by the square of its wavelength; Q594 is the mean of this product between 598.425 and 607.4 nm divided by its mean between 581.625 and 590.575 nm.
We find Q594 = 1.10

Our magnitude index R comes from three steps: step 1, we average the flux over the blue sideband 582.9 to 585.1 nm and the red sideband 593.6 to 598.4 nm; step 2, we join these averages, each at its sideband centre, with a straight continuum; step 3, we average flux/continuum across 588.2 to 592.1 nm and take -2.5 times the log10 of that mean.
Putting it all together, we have 0.13 mag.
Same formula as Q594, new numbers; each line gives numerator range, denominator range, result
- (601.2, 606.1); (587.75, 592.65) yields 1.17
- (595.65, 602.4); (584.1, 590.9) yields 1.10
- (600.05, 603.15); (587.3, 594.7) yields 1.09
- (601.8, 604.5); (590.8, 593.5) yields 1.08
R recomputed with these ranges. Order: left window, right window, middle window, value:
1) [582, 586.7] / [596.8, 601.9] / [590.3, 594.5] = 0.02 mag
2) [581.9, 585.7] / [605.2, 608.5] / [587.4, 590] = 0.16 mag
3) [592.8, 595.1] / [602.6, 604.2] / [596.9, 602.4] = 0.02 mag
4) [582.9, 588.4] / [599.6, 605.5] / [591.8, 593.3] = 0.02 mag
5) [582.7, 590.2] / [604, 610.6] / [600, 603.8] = 0.00 mag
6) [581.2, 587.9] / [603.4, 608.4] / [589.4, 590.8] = 0.14 mag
